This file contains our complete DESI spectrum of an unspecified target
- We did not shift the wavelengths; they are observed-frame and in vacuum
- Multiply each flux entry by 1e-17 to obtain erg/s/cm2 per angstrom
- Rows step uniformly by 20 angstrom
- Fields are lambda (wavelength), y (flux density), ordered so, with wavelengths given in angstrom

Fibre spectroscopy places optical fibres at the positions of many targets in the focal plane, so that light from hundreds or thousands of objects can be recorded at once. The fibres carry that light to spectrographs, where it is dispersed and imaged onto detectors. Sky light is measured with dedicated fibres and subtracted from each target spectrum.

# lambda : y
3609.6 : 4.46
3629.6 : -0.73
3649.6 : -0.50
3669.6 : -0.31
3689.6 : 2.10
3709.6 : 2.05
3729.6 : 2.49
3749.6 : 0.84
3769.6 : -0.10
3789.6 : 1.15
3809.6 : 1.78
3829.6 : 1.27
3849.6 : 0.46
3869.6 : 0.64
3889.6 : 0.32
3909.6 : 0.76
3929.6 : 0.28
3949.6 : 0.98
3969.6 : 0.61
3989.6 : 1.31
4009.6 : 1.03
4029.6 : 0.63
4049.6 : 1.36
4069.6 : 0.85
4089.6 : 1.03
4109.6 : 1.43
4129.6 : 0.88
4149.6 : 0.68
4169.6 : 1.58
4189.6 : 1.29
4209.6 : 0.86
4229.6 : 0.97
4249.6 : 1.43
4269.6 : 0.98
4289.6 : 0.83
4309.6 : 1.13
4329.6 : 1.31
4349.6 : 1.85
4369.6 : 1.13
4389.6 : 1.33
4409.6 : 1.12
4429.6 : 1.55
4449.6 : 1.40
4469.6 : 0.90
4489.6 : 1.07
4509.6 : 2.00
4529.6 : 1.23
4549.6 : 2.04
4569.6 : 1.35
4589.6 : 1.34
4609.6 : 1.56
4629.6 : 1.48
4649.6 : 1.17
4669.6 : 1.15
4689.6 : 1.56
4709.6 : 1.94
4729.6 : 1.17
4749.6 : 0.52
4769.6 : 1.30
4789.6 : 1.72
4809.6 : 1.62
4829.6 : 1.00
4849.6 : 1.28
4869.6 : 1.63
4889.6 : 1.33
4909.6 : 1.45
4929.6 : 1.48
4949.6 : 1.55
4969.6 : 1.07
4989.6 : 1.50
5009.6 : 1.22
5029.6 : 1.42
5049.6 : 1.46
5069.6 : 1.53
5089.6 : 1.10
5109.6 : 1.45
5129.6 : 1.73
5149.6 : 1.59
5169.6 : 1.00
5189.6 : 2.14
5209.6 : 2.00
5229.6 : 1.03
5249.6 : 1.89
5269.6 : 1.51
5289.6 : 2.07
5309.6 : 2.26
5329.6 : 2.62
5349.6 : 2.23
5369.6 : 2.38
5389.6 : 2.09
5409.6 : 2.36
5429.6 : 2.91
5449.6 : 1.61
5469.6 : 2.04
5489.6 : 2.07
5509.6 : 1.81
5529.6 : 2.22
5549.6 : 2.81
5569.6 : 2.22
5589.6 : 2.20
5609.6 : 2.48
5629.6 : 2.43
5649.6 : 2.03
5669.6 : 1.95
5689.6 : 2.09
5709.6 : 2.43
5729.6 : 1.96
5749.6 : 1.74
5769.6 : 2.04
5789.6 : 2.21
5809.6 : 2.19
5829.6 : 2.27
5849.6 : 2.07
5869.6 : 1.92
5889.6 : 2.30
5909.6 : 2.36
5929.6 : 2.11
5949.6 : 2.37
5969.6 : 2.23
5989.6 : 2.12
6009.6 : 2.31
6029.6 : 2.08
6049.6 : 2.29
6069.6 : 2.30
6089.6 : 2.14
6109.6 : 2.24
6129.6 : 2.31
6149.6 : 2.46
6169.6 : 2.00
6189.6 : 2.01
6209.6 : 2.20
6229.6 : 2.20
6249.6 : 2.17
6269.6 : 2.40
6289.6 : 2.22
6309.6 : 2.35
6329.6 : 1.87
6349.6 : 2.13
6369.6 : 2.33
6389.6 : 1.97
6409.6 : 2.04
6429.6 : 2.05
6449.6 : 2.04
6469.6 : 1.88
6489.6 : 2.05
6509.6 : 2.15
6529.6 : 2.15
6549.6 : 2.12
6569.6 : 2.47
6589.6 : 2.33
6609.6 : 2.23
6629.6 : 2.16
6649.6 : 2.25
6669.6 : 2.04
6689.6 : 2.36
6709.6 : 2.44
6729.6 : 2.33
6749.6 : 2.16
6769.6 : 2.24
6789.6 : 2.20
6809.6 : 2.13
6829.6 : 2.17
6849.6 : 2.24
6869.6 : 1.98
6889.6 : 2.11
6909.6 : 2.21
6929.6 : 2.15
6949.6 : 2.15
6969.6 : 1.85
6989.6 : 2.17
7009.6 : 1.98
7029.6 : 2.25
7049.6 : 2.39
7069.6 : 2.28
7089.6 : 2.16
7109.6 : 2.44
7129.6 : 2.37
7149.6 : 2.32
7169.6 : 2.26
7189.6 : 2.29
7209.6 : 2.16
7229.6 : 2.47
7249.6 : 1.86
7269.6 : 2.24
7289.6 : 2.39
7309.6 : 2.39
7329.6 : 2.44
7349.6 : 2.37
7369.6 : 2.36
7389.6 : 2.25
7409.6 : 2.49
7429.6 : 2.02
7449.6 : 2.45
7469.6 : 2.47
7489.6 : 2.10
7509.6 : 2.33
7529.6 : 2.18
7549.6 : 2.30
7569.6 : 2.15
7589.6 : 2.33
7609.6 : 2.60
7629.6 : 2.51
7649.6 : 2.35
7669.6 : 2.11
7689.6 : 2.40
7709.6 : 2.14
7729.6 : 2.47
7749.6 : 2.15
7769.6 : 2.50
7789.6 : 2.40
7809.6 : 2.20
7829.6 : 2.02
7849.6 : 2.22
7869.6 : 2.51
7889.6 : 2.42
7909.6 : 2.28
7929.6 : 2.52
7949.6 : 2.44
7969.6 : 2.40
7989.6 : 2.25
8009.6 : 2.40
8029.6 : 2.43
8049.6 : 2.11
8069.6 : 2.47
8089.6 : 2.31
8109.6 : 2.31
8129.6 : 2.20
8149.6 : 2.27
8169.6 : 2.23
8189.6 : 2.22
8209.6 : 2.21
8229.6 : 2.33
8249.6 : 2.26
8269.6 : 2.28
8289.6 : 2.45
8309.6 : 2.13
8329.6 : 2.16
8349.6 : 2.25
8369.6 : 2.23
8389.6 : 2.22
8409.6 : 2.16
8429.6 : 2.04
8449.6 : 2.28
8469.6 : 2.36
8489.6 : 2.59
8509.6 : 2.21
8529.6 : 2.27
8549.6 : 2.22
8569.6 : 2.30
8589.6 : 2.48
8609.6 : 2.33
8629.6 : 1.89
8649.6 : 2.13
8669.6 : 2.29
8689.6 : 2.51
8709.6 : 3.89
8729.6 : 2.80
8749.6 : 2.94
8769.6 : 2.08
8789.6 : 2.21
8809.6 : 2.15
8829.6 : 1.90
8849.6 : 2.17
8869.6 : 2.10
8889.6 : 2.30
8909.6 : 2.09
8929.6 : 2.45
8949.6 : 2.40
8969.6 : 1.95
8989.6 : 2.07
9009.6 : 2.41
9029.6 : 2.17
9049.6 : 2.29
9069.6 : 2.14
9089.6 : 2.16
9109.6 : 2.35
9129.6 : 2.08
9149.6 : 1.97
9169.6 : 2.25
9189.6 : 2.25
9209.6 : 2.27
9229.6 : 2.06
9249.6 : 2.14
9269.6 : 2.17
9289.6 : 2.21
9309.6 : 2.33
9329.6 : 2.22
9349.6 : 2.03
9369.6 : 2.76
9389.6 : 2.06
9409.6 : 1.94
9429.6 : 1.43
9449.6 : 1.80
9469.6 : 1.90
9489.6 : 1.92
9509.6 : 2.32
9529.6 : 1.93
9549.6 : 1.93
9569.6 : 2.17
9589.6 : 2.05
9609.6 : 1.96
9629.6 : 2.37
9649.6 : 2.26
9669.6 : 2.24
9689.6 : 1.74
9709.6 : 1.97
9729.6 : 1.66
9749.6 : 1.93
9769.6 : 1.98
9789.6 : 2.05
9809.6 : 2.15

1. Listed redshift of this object 0.33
